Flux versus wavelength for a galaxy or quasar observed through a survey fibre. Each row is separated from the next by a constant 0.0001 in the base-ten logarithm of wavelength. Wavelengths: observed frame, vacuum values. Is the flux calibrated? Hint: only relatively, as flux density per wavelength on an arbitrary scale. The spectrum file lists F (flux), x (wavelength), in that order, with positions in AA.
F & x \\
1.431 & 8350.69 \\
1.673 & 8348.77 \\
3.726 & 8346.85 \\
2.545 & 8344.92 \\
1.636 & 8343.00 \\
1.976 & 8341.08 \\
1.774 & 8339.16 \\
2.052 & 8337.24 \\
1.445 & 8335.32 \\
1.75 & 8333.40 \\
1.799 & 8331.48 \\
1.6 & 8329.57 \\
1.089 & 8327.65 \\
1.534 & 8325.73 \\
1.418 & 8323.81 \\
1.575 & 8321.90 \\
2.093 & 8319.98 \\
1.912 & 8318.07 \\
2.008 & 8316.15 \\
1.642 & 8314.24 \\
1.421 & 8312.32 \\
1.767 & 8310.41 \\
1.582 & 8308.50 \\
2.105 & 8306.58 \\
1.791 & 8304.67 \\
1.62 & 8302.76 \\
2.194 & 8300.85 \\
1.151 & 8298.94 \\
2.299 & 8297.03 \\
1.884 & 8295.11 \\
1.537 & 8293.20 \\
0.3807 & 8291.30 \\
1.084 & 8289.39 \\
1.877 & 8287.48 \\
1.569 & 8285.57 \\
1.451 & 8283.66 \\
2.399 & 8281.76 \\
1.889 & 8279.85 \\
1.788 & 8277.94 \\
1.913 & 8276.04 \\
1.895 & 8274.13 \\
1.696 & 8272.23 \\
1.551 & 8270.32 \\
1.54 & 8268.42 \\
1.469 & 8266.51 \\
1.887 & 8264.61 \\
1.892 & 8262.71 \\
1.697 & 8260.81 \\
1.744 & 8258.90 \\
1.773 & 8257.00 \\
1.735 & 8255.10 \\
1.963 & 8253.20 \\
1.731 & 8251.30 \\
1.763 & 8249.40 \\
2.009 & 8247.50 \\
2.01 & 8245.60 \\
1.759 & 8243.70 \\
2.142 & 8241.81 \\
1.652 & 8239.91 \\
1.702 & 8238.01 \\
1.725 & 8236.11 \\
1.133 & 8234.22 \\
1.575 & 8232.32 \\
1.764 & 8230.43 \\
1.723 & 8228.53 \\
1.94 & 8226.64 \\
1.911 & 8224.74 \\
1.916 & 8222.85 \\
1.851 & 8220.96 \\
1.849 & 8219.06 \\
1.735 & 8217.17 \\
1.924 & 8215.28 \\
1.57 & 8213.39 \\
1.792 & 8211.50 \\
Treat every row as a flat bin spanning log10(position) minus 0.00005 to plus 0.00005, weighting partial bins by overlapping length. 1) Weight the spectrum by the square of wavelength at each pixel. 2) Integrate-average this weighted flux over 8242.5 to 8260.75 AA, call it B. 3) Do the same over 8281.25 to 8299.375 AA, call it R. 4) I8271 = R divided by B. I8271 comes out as 0.9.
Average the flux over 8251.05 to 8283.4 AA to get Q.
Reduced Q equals 1.79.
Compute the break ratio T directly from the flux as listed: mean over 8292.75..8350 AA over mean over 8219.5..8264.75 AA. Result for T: 1.0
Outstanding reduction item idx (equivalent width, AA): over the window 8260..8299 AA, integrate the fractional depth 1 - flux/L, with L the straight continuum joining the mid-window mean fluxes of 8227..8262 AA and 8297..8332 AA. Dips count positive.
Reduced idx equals 1.3 AA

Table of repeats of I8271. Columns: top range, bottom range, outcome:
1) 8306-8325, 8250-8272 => 1.02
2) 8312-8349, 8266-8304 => 1.12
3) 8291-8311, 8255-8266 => 0.97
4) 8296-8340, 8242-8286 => 0.97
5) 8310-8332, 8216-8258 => 0.94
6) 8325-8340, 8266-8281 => 0.95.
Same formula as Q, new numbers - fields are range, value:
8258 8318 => 1.7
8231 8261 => 1.76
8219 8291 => 1.75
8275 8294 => 1.59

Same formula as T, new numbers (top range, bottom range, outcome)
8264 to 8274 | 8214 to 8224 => 0.89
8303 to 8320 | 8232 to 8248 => 1.03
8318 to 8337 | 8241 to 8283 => 0.89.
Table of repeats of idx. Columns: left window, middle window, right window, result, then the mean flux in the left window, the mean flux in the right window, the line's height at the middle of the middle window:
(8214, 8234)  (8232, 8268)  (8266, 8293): -1.1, 1.79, 1.61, 1.7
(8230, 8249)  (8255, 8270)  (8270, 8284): 0.8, 1.75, 1.85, 1.81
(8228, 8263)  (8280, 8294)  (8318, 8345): 2.0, 1.76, 1.72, 1.74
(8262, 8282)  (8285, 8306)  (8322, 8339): 1.4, 1.79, 1.59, 1.71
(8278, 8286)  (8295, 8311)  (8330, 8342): 0.0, 1.84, 1.79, 1.82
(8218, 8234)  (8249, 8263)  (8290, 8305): -0.7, 1.78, 1.59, 1.7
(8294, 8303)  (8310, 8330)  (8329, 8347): 2.8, 1.84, 1.96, 1.91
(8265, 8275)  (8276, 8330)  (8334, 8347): 4.7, 1.64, 2.06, 1.84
